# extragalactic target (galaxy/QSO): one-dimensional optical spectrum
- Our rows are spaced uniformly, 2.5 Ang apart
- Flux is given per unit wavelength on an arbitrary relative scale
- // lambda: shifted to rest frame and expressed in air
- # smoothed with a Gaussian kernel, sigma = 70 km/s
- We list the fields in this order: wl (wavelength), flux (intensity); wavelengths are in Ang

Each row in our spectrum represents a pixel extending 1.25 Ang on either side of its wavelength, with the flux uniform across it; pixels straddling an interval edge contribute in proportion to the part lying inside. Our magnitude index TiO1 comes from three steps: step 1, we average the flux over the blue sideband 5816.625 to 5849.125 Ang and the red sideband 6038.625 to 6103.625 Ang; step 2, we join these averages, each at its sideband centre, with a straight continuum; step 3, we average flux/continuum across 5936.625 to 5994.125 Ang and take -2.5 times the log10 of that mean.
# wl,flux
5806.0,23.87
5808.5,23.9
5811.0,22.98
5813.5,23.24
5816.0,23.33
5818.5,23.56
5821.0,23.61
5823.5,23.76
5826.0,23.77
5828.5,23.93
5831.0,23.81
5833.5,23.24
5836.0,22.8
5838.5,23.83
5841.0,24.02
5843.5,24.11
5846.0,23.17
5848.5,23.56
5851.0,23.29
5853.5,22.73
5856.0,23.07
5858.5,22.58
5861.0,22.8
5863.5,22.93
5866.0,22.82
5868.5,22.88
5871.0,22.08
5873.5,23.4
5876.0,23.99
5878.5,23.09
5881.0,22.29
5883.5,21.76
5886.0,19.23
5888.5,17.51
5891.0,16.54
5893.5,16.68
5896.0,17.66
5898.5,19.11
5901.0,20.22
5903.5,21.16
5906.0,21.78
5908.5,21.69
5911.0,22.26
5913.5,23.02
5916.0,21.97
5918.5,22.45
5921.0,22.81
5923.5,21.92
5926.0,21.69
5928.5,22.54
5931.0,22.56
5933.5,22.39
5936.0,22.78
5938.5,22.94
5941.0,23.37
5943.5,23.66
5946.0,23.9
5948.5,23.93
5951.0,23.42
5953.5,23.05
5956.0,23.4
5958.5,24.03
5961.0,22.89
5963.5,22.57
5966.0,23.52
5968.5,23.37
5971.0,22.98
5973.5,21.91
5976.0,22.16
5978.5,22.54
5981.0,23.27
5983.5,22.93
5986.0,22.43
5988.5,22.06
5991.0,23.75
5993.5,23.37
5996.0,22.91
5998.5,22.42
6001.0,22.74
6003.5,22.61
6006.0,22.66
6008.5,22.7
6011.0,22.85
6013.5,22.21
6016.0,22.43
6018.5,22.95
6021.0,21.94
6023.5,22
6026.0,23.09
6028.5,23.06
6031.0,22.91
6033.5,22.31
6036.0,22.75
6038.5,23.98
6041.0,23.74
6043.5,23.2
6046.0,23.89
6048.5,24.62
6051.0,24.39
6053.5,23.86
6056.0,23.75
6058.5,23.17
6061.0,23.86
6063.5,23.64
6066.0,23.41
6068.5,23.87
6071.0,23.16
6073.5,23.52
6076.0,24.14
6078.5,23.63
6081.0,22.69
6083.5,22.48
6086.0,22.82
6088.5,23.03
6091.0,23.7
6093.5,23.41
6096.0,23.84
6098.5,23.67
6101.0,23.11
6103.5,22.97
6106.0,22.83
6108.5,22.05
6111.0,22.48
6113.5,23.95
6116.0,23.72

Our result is 0.02 mag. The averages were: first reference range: 23.6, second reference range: 23.5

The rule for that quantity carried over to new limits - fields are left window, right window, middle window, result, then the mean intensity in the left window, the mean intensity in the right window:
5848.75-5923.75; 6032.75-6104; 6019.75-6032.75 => 0.021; 21.5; 23.5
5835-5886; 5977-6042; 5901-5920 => 0.047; 23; 22.8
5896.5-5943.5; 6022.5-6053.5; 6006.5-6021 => 0.024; 22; 23.4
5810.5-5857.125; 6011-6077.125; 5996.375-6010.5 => 0.032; 23.5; 23.3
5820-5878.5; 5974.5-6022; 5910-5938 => 0.028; 23.3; 22.7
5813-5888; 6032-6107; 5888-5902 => 0.275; 23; 23.4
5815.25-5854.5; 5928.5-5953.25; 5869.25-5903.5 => 0.150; 23.5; 23.2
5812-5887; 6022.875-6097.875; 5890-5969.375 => 0.056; 23.1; 23.4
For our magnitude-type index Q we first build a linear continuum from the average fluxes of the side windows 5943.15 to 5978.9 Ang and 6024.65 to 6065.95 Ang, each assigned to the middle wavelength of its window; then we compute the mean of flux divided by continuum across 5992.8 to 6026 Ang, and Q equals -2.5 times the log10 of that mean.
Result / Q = 0.036 mag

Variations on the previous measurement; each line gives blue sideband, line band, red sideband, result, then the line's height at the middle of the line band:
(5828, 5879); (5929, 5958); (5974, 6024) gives -0.017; 22.9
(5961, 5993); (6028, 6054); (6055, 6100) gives -0.015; 23.2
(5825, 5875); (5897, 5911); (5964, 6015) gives 0.108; 23.1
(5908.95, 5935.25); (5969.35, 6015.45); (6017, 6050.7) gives 0.007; 22.8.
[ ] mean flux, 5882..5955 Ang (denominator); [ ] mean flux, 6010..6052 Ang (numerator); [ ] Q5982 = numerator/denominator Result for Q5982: 1.07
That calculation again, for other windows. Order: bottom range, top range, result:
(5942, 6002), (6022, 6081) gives 1.02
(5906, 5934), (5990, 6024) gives 1.02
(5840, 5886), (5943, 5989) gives 1.01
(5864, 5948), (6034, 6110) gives 1.08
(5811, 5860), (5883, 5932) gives 0.88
